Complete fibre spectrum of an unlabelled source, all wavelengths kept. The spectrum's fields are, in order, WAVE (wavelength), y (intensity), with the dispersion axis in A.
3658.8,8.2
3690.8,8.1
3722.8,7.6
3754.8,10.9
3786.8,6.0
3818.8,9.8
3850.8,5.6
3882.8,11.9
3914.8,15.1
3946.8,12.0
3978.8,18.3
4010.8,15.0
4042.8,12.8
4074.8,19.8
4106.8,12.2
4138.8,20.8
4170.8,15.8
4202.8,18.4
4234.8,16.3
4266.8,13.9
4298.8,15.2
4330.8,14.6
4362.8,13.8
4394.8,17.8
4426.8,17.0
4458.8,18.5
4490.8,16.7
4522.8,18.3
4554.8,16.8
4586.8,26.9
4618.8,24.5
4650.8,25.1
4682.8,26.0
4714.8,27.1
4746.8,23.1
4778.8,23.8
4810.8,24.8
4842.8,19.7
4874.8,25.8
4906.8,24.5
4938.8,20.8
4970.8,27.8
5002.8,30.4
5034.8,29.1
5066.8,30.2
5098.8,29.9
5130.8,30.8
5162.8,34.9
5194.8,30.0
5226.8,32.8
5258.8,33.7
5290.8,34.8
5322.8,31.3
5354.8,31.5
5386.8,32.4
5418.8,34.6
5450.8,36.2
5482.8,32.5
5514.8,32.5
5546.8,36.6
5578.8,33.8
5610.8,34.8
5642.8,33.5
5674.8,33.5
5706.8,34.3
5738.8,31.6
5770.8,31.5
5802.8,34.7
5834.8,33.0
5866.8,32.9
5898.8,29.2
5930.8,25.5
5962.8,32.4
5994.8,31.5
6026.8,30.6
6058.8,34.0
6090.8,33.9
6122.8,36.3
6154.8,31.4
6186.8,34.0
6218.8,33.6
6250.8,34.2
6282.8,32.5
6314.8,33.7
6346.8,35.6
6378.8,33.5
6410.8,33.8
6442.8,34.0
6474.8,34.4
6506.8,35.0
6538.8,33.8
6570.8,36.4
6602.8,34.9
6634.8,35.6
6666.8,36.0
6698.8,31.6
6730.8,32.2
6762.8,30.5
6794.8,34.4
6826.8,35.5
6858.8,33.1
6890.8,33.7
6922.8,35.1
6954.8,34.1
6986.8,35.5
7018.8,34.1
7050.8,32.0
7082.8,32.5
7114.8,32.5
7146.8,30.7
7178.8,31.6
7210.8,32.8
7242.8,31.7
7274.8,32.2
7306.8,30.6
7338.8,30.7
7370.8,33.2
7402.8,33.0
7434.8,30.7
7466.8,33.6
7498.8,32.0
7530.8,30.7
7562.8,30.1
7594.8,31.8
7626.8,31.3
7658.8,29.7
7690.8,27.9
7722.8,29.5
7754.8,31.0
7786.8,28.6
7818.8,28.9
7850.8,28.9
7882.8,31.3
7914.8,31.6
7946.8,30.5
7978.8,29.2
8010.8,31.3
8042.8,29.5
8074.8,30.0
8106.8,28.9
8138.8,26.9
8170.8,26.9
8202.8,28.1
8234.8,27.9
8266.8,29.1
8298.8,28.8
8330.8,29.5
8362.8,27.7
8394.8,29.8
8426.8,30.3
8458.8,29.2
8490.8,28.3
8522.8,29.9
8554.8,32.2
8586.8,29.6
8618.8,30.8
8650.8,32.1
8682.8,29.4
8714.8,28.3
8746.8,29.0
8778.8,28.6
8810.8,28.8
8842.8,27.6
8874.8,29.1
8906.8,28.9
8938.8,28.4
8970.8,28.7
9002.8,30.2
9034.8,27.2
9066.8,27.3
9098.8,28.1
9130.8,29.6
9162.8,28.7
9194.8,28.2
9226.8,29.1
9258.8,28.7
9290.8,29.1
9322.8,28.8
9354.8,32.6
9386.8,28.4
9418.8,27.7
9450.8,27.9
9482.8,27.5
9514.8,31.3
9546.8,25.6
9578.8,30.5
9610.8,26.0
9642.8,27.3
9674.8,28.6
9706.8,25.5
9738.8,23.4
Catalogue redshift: 0.145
